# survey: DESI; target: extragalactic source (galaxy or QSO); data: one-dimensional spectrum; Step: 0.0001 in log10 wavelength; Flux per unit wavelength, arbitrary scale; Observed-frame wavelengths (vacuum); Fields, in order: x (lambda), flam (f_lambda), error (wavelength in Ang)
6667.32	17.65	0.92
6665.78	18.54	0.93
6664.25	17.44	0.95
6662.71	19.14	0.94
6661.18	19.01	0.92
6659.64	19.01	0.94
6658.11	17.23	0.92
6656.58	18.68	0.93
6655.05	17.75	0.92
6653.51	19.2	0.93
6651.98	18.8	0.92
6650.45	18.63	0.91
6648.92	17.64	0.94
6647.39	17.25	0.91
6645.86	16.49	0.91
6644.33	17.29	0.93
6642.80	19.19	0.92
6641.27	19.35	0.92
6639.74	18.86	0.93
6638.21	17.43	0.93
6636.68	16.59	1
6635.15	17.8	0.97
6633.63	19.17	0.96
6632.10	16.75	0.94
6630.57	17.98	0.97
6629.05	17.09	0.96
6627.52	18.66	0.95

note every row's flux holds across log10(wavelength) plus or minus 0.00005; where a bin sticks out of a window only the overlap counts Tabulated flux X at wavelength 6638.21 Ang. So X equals 17.43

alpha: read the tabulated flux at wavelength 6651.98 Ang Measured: 18.8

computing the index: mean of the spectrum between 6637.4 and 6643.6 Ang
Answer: 18.7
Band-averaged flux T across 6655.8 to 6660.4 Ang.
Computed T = 18.3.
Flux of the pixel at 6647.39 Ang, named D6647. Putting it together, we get 17.25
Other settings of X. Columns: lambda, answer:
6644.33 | 17.29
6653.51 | 19.2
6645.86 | 16.49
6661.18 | 19.01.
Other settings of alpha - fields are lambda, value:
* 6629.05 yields 17.09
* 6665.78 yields 18.54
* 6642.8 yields 19.19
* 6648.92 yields 17.64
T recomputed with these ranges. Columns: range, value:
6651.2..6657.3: 18.6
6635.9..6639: 17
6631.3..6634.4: 18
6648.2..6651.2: 18.1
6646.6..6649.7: 17.5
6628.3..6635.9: 17.8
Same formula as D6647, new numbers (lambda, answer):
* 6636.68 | 16.59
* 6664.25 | 17.44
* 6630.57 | 17.98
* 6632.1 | 16.75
